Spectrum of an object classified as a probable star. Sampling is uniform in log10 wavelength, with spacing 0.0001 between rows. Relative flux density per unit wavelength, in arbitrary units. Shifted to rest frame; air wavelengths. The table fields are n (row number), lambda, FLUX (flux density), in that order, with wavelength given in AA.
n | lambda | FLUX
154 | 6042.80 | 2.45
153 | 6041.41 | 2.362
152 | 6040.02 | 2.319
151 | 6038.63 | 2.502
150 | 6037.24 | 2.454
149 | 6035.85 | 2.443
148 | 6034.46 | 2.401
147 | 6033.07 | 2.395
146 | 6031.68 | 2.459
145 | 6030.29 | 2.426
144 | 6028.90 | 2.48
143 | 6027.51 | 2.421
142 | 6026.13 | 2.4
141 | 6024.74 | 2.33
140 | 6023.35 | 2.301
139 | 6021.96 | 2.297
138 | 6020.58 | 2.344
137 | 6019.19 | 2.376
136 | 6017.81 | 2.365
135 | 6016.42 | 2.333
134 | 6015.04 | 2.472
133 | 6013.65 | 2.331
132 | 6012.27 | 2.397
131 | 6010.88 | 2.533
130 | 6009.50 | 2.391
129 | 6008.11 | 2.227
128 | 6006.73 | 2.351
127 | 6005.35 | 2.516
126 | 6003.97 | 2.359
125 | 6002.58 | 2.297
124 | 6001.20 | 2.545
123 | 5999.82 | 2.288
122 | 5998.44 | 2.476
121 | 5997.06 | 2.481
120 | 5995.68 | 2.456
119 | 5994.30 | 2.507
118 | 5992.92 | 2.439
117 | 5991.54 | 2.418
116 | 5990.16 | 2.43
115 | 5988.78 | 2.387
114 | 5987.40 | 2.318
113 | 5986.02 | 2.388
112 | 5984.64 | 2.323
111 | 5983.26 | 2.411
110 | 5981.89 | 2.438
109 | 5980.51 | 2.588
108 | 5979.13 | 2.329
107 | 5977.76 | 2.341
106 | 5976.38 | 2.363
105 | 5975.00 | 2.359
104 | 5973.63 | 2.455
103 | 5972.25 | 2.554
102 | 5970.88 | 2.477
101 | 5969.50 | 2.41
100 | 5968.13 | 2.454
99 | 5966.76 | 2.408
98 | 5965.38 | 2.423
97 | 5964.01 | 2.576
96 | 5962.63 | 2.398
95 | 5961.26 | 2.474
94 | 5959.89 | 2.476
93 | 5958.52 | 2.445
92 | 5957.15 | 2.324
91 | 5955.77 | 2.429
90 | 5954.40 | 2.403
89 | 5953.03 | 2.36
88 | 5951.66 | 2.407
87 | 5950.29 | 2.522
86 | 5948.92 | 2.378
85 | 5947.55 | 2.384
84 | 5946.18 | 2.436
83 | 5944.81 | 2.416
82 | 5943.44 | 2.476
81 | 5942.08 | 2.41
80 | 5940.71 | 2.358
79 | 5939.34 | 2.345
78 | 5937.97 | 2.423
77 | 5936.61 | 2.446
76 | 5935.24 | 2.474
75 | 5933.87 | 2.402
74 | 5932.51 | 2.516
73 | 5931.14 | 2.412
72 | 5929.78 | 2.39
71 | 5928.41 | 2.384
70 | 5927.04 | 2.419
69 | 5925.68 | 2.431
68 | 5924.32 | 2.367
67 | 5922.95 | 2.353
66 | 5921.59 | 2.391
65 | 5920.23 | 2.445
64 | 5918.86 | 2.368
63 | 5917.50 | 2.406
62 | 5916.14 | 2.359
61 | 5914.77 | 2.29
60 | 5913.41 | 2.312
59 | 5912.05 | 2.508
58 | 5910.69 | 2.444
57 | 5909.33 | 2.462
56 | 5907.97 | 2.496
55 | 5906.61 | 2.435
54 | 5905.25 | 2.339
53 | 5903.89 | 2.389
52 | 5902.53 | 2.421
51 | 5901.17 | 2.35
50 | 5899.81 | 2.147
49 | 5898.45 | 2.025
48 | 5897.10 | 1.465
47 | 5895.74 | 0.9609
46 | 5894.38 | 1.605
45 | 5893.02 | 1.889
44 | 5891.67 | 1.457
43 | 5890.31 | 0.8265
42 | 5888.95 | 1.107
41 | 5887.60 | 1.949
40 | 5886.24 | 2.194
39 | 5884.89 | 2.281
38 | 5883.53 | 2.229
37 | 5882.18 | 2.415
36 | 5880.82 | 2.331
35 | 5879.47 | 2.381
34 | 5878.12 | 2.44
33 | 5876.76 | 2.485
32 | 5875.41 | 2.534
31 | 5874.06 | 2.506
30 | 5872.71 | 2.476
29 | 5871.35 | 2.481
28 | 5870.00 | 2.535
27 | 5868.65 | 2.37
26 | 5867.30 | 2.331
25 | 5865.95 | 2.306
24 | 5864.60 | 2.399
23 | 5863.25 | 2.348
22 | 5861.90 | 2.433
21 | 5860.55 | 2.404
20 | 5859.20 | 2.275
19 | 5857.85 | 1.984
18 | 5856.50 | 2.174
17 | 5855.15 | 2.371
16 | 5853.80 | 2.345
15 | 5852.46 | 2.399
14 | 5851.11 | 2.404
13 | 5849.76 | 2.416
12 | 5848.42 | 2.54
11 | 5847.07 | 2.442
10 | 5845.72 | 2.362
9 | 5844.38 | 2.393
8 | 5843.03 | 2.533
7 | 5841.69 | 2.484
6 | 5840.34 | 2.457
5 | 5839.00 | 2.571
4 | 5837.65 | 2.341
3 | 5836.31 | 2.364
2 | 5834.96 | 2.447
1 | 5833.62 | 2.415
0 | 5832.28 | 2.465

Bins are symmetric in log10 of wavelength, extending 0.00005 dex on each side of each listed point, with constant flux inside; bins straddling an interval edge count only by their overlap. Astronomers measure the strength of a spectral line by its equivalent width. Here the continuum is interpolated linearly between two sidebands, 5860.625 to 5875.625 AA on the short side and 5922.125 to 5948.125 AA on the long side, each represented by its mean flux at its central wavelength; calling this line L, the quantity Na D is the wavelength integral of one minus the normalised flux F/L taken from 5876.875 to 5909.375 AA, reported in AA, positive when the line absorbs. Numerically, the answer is 5.3 AA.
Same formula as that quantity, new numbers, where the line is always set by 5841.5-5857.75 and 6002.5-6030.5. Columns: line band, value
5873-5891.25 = 2.0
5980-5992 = -0.1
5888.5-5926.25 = 4.3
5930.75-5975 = -0.9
